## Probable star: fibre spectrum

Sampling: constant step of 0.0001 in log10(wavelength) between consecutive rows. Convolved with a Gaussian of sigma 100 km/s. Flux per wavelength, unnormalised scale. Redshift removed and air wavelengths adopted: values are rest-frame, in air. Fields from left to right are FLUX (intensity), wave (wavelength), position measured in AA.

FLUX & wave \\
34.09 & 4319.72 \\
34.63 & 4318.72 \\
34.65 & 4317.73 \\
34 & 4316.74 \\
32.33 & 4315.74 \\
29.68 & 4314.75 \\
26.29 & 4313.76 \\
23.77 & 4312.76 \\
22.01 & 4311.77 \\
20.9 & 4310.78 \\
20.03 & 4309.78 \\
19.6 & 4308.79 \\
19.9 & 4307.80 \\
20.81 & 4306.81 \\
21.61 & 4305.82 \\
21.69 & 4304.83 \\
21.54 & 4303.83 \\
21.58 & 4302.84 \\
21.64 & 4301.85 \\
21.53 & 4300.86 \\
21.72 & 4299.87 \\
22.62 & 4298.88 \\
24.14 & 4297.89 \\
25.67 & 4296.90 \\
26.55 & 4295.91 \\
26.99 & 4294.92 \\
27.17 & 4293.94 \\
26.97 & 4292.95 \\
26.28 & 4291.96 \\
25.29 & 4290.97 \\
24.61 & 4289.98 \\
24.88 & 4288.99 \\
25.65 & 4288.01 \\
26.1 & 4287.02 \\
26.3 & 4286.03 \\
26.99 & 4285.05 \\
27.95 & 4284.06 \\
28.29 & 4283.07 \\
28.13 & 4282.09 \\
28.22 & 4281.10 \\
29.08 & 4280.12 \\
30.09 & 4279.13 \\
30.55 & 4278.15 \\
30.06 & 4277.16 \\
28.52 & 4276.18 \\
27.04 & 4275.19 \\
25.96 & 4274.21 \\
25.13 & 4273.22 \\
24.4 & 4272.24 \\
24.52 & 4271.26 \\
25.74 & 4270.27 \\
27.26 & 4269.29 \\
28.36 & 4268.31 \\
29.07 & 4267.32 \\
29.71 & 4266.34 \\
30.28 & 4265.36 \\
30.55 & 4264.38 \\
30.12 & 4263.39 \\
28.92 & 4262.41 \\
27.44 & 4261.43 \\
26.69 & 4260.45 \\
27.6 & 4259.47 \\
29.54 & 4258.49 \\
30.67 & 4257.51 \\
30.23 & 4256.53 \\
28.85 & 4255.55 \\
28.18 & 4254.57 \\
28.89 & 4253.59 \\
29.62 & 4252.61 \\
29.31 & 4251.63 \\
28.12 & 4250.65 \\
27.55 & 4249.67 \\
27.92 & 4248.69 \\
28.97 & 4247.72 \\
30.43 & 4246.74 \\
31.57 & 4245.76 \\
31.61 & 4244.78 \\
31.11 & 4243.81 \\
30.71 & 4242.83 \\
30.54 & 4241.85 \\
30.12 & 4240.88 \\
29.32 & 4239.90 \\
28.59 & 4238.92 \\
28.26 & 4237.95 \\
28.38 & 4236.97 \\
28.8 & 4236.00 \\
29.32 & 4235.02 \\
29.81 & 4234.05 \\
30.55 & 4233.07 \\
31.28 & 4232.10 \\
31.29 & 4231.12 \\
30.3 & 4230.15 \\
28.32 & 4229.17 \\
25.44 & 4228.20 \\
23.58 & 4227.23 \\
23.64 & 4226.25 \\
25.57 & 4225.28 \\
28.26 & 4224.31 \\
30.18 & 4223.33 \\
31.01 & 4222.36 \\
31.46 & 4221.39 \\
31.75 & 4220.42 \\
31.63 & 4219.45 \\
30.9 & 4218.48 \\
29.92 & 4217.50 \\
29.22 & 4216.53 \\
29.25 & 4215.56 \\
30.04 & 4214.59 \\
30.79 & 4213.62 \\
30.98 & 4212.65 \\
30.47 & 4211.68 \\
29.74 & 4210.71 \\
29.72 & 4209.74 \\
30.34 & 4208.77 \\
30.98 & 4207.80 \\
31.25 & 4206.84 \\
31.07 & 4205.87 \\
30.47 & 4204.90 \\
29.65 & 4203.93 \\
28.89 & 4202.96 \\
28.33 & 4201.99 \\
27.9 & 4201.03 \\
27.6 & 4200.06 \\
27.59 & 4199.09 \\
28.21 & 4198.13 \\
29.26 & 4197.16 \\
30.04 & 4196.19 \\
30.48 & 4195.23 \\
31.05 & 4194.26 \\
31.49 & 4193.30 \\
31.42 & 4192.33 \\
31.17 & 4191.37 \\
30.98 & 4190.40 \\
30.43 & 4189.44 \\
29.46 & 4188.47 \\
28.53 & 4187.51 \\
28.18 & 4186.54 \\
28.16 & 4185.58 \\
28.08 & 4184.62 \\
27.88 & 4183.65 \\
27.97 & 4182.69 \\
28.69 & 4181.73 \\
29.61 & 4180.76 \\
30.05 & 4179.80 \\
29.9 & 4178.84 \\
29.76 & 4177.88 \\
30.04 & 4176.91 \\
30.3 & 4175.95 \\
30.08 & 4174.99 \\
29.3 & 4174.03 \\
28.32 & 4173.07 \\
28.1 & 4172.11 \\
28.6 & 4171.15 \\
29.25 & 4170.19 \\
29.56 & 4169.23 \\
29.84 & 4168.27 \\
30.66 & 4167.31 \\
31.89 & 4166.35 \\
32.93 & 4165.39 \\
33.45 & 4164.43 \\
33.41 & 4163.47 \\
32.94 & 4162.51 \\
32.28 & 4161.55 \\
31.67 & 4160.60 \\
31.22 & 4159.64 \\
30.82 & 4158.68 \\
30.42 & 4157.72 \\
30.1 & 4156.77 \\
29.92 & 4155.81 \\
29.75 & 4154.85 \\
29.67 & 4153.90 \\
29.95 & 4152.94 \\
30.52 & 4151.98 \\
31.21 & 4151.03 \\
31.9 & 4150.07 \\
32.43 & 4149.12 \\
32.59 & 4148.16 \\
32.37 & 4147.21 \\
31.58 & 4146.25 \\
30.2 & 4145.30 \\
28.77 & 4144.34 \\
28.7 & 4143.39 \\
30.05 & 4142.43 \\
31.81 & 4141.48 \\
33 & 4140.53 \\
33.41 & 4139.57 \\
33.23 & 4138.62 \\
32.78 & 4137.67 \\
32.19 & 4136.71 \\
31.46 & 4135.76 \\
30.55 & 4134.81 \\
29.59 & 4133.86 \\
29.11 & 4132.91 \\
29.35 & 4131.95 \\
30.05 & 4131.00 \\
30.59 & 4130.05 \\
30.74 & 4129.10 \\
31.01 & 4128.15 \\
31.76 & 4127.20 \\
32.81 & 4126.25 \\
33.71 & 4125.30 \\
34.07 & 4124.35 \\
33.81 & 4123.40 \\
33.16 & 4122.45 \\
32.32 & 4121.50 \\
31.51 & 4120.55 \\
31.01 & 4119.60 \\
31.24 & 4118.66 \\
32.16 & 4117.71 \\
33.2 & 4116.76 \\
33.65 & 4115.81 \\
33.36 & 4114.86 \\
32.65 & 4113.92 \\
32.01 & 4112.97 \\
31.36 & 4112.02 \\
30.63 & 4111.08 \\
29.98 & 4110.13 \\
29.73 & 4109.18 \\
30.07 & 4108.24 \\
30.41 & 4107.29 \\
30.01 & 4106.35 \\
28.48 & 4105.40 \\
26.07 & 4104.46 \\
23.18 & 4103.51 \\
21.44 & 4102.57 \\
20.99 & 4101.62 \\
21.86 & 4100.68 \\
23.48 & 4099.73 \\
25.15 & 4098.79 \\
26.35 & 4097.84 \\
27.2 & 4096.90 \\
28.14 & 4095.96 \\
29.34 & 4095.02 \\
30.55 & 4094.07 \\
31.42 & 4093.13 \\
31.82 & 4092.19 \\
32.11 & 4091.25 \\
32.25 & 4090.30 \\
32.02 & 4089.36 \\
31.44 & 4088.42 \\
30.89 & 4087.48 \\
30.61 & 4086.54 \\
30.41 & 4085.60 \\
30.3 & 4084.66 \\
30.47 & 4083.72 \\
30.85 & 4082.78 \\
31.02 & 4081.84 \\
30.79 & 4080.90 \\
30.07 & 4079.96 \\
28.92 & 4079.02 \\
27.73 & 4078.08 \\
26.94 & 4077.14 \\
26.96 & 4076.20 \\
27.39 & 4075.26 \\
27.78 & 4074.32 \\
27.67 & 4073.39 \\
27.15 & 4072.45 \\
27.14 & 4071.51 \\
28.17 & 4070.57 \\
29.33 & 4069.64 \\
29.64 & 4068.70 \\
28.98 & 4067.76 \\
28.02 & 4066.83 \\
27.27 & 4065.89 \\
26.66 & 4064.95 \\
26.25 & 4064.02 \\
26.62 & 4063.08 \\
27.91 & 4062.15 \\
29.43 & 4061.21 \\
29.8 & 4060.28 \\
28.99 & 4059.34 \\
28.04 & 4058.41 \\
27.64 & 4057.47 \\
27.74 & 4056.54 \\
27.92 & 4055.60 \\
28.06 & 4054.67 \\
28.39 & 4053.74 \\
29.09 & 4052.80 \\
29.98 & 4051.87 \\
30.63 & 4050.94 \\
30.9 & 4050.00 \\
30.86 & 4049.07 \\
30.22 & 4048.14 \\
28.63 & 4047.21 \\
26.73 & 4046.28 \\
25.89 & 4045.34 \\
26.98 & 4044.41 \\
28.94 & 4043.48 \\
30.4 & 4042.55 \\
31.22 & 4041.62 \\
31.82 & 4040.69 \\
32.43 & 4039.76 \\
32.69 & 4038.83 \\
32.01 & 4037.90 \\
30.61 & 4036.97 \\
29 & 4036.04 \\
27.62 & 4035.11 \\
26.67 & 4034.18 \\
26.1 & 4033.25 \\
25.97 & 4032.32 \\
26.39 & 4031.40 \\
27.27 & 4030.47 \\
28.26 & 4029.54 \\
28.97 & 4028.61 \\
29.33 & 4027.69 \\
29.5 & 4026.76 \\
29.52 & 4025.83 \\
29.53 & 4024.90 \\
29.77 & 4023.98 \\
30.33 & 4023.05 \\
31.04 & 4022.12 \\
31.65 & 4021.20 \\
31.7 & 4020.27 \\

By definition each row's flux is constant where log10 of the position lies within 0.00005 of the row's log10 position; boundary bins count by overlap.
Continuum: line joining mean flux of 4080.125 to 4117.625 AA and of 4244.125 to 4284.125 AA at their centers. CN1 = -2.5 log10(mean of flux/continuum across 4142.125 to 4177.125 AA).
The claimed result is -0.06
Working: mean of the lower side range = 29.4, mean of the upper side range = 28.6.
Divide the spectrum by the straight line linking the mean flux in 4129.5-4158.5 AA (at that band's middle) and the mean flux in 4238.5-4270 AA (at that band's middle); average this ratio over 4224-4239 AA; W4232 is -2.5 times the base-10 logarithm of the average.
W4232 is 0.053 mag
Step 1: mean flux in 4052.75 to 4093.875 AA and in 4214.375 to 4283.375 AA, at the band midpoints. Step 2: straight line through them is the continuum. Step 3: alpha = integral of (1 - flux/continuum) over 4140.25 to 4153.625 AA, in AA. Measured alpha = -0.9 AA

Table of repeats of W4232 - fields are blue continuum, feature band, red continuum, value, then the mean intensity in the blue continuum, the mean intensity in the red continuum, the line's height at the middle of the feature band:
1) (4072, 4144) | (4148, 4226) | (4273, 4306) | -0.07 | 30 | 25.8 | 28.2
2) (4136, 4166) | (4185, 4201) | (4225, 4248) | 0.03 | 31.5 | 29.1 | 30.3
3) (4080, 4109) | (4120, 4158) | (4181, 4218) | -0.08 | 28.7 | 29.6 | 29.1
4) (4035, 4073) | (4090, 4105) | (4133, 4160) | 0.12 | 28.9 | 31.1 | 29.9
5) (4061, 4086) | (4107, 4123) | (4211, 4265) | -0.11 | 28.5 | 29.3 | 28.7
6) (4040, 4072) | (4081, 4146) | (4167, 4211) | -0.05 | 28.7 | 29.5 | 29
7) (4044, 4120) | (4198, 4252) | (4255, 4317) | -0.09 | 28.9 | 26.2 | 27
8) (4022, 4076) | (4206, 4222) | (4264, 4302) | -0.12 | 28.7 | 26.7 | 27.3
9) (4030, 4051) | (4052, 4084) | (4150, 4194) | 0.04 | 29.1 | 30.2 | 29.3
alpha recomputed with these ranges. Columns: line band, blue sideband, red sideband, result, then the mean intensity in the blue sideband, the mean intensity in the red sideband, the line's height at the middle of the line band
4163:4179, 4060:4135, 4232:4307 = -0.94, 29.5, 27.5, 28.6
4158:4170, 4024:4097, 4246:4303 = -1.45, 29.1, 27.3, 28.2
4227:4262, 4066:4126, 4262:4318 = -2.97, 29.5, 26.1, 26.9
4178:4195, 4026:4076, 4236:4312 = -1.26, 28.6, 26.9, 27.6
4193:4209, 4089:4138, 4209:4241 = -0.09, 30.1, 29.3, 29.5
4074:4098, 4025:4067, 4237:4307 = -1.12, 28.7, 27.3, 28.5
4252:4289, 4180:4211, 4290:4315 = -4.19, 29.5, 23.4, 25.2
